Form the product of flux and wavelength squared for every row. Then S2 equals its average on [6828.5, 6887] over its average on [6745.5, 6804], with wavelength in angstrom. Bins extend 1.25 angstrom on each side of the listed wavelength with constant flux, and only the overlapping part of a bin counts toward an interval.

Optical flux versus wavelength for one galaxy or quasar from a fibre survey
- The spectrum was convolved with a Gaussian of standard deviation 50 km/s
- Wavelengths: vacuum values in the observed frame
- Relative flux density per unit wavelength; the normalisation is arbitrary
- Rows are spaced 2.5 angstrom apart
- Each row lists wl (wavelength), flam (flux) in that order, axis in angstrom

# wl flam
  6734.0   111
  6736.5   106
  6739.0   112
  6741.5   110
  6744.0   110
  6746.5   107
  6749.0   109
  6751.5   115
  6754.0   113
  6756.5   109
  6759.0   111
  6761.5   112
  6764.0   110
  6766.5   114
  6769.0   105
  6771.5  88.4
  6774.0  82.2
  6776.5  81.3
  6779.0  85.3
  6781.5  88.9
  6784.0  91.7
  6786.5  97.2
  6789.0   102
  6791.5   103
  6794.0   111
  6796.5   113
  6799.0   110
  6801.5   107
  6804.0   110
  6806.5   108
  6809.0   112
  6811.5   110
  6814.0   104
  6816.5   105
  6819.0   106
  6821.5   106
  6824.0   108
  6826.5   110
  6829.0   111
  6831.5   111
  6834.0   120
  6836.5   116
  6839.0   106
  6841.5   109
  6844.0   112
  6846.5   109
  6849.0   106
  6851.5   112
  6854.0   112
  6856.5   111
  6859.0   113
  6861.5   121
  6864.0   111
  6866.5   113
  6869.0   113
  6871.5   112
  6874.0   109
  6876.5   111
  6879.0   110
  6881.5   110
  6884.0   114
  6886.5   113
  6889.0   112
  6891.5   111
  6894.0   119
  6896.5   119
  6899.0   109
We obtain 1.11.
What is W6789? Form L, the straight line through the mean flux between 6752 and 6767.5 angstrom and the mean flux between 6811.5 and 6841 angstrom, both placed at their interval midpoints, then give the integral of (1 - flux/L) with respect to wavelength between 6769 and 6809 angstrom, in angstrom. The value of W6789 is 4.1 angstrom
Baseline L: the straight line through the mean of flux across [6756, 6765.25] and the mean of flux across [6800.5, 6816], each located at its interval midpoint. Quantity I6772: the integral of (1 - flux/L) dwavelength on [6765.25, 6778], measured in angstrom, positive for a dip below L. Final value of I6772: 1.9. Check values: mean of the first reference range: 111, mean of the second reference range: 108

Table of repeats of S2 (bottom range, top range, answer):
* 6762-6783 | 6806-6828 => 1.15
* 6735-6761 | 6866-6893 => 1.05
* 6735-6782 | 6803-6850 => 1.07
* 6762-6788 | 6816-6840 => 1.18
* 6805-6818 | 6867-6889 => 1.06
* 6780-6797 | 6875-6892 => 1.14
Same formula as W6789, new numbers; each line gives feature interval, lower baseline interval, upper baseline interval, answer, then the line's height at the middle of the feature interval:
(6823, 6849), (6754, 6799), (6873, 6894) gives -0.99 angstrom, 107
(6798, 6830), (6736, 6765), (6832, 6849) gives 0.86 angstrom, 111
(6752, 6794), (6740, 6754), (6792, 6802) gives 3.80 angstrom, 110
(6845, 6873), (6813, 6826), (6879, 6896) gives -0.47 angstrom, 110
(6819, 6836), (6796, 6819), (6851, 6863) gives -0.03 angstrom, 111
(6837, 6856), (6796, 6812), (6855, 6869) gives 0.49 angstrom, 113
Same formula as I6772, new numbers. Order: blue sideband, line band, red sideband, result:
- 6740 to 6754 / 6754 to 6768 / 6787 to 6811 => -0.2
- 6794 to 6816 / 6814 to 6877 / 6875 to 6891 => -0.2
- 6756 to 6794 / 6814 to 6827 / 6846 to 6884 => -0.1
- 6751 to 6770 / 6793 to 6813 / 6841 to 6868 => 0.2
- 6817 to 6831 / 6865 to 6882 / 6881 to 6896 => 0.2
